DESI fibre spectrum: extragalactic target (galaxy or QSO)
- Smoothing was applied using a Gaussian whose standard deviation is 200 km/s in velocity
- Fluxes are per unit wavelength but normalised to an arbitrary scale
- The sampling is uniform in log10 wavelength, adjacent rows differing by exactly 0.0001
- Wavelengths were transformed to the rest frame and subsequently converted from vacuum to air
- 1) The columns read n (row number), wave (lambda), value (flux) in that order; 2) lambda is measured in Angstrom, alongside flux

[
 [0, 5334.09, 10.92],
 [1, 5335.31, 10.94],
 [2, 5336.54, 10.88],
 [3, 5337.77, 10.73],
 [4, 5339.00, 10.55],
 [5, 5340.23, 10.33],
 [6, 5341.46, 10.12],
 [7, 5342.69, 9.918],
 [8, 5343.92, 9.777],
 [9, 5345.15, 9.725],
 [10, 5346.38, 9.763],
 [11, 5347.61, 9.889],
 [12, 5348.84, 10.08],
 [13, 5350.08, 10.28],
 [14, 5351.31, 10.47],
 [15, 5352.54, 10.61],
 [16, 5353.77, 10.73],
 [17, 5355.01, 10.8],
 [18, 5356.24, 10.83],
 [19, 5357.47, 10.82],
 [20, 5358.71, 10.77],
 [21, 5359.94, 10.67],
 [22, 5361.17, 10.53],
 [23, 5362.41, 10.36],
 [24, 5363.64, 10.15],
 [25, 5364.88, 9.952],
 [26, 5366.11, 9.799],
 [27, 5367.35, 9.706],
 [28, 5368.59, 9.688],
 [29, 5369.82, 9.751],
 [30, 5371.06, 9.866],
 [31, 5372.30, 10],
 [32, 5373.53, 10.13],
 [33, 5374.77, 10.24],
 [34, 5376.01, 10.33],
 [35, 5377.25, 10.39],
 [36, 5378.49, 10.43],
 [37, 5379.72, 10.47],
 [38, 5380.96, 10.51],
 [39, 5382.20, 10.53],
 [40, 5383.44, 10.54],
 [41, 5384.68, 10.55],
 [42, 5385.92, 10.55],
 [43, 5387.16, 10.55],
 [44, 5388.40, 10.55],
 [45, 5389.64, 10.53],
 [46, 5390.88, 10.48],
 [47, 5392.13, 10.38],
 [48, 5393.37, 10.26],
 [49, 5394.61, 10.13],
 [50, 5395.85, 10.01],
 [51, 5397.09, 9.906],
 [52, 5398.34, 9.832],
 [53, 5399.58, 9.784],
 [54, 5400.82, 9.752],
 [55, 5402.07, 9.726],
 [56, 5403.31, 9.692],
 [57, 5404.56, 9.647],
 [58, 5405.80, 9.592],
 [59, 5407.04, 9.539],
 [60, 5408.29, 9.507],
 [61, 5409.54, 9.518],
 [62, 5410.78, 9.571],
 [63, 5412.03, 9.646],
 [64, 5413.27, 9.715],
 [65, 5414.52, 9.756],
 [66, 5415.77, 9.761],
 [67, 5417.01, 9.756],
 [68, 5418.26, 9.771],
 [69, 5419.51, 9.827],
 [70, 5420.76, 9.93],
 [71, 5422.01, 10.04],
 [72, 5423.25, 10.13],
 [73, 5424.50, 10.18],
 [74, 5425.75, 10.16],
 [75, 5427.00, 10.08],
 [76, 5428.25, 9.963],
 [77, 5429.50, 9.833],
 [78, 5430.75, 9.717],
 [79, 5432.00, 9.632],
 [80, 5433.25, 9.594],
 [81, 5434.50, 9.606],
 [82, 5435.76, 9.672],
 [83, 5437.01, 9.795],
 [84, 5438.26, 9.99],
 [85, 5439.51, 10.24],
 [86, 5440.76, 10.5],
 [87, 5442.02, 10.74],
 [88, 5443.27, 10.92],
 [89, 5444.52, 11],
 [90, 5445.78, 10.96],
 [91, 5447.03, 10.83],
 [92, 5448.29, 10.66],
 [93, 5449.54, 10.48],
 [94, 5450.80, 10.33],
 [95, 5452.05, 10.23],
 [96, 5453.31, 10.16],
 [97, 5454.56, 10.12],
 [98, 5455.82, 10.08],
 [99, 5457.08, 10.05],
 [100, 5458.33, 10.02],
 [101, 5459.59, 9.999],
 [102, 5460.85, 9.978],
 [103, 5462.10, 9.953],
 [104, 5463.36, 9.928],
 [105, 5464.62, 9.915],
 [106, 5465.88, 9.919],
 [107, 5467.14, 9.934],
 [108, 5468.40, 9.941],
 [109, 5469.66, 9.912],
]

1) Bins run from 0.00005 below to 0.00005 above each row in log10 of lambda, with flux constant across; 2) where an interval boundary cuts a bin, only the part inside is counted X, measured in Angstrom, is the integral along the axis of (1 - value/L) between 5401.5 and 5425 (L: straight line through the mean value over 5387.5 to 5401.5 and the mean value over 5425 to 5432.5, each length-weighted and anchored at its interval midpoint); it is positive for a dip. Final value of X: 0.6 Angstrom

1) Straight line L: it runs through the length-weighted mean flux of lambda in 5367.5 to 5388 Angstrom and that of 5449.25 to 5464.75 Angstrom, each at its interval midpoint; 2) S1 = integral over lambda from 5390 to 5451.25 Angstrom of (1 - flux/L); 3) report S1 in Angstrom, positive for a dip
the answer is 1.0 Angstrom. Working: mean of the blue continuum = 10.3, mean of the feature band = 10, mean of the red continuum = 10.1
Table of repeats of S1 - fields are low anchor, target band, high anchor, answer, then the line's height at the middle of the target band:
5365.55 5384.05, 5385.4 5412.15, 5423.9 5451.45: 0.57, 10.2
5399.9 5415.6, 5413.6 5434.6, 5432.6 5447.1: 0.22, 9.98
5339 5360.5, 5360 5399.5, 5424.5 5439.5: -0.28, 10.2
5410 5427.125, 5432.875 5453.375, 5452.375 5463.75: -0.76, 9.98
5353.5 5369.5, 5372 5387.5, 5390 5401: -0.31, 10.2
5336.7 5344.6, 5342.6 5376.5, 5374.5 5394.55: 0.46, 10.3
